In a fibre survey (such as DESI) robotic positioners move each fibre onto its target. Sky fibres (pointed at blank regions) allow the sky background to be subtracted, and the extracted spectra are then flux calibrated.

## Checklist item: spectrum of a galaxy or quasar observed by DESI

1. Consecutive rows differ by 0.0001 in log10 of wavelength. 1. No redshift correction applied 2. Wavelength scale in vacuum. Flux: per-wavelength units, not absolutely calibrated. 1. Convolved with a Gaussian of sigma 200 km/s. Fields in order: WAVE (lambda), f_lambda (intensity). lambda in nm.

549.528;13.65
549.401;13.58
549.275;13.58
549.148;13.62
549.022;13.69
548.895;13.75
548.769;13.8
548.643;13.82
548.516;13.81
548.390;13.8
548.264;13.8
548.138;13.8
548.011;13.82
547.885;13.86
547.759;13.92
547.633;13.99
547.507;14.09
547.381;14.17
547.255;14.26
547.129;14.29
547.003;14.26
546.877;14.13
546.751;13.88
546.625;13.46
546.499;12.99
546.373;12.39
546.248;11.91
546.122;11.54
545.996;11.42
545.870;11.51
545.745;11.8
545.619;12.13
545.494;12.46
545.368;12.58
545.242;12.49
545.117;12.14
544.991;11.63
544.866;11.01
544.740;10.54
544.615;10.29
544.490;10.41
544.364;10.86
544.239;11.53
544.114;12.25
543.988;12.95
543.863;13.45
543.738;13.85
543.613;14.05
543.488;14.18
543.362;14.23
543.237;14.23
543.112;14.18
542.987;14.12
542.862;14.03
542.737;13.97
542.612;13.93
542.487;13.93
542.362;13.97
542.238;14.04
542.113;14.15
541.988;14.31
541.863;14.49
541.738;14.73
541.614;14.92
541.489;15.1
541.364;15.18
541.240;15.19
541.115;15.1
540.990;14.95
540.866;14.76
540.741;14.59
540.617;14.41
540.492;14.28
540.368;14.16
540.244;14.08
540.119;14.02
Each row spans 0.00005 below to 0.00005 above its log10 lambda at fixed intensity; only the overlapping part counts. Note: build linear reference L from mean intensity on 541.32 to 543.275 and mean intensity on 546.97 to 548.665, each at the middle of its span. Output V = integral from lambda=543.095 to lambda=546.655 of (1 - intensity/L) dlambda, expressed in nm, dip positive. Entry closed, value 0.462 nm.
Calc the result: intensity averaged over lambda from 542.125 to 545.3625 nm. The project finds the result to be 12.9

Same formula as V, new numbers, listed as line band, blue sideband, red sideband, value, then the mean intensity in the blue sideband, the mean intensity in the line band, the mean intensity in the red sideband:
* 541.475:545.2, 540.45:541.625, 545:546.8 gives 0.12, 14.8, 13.2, 12.3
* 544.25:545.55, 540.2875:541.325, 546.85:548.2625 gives 0.26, 14.7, 11.4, 14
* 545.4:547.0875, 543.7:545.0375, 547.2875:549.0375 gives 0.02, 11.7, 12.6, 13.9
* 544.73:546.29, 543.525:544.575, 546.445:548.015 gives 0.15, 12.4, 11.8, 13.9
